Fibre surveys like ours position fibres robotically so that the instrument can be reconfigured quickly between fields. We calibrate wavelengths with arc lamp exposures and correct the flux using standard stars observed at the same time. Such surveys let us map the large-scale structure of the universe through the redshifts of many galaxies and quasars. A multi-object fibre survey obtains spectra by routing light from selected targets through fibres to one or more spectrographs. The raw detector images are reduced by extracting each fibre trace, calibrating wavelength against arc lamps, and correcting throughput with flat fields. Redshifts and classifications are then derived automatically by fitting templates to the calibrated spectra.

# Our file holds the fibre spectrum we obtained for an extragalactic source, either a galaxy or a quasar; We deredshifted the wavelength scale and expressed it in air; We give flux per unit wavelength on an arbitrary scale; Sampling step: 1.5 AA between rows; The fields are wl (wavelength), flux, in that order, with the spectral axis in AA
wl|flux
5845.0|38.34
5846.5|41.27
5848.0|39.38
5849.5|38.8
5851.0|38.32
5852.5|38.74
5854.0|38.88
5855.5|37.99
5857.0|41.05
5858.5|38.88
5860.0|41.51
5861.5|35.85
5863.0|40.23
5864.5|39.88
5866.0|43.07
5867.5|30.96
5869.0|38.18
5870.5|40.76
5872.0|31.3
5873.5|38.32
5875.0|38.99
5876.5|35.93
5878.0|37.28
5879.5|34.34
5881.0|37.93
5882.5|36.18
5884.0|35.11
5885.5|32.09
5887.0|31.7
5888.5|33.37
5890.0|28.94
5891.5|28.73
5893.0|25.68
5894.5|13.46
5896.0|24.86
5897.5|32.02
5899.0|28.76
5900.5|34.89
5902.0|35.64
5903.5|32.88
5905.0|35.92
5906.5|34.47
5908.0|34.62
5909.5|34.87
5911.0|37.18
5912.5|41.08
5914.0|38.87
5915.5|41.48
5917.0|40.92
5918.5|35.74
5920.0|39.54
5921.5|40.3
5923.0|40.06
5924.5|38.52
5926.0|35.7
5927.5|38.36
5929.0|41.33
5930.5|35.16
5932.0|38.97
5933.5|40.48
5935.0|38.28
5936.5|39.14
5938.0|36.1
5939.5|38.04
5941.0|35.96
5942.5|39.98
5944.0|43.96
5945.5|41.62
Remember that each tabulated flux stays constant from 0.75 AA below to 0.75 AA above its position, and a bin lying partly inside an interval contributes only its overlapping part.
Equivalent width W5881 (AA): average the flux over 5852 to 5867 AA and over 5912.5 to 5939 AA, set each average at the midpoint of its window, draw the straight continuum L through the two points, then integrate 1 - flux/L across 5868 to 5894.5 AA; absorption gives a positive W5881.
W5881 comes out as 3.7 AA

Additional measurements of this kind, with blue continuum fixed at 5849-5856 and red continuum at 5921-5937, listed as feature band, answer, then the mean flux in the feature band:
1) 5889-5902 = 3.7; 27.8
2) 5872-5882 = 0.5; 36.7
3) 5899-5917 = 1.1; 36.4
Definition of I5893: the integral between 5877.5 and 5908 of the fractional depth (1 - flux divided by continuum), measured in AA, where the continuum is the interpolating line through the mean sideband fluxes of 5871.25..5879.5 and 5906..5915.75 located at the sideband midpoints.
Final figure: 4.2 AA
